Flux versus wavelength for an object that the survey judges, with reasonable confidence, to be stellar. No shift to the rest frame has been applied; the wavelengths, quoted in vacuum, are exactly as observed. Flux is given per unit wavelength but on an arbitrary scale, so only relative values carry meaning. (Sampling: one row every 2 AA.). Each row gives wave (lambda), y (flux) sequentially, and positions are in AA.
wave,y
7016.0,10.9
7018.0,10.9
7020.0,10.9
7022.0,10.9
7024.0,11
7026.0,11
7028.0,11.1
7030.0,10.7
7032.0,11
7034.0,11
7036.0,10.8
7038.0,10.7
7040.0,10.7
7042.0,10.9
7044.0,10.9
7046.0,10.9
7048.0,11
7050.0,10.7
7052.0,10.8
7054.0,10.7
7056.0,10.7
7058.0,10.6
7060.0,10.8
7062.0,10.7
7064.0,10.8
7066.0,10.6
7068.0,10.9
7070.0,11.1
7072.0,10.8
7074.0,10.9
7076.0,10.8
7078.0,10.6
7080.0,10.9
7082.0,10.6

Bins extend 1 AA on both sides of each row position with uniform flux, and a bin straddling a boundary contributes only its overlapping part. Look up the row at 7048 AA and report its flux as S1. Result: 11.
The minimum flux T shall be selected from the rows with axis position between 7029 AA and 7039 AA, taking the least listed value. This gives 10.7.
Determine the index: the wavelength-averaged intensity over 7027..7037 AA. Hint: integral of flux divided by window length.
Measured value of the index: 10.9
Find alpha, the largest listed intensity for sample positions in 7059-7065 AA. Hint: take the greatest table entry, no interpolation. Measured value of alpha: 10.8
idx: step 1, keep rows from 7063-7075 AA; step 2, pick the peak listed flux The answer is 11.1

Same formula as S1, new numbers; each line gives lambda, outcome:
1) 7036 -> 10.8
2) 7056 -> 10.7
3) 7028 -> 11.1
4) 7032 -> 11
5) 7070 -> 11.1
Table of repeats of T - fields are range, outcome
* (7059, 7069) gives 10.6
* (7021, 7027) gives 10.9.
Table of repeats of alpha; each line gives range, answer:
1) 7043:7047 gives 10.9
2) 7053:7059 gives 10.7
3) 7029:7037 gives 11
